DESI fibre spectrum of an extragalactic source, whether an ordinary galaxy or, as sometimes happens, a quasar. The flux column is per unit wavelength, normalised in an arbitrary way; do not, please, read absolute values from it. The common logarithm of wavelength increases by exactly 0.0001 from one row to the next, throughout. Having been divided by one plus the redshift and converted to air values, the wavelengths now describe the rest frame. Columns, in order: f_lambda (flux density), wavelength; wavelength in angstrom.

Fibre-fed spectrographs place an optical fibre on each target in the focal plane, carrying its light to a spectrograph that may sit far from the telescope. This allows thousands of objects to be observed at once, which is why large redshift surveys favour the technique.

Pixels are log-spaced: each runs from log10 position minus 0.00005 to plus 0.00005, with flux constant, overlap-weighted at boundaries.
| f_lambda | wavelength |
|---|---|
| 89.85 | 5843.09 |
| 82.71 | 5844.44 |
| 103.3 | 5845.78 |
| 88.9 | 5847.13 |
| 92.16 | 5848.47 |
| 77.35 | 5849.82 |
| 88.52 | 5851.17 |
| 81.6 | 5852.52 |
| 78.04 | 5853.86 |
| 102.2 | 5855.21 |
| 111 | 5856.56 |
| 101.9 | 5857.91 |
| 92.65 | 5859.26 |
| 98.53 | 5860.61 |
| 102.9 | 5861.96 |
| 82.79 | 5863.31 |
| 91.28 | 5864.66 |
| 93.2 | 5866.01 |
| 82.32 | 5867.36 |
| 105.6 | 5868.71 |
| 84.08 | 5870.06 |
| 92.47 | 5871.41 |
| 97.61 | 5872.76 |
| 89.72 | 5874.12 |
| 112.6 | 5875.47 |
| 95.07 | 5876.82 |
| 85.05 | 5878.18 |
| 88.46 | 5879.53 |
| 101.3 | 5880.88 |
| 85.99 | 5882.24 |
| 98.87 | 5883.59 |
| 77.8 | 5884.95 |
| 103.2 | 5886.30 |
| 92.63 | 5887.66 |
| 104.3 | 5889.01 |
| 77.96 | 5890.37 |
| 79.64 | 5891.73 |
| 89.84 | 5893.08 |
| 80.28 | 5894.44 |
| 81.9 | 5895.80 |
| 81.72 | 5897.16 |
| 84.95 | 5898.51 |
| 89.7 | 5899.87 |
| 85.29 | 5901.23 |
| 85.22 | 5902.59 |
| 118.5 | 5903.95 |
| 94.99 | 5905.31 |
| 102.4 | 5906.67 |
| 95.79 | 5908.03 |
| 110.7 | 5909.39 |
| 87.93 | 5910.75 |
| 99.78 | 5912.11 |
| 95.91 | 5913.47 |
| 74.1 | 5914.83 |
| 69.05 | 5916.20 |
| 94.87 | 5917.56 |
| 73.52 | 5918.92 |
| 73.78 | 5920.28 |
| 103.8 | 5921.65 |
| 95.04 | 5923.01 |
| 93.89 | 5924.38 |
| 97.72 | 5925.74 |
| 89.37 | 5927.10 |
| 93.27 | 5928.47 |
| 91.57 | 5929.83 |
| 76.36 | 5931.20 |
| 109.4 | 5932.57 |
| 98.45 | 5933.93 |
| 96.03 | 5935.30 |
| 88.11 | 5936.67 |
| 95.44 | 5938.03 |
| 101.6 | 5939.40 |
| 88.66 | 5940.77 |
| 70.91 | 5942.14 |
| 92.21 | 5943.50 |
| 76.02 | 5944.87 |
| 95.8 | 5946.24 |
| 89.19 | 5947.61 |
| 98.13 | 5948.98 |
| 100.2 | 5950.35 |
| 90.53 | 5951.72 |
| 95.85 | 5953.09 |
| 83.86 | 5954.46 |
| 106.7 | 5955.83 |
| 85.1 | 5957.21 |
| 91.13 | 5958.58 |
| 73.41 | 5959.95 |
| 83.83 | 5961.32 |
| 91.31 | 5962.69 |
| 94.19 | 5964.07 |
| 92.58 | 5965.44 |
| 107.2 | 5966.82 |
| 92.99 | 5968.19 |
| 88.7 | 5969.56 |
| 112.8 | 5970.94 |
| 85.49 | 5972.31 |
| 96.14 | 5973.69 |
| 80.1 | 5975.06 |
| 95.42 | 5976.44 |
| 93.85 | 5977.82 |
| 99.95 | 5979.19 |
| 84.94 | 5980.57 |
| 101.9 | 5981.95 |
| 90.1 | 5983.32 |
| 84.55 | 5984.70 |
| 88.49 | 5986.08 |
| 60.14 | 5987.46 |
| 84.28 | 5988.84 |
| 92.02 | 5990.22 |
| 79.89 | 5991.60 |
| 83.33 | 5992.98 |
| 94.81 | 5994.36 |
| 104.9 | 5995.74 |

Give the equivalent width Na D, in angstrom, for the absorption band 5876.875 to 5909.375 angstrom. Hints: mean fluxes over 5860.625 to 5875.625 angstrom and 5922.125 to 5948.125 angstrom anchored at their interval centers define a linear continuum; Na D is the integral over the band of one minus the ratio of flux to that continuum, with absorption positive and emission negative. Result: 0.6 angstrom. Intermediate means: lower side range 93.6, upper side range 91.7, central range 91.2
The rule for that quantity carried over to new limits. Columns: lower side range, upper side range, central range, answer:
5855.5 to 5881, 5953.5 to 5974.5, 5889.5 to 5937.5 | 1.8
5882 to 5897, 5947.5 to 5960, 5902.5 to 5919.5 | -0.6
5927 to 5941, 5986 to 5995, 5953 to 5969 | -0.5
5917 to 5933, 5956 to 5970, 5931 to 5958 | -0.4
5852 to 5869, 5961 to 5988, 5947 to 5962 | 0.2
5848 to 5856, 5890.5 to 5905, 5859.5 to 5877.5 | -1.5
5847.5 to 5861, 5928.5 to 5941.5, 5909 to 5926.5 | 0.7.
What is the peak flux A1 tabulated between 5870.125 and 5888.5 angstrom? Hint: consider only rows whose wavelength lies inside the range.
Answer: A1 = 112.6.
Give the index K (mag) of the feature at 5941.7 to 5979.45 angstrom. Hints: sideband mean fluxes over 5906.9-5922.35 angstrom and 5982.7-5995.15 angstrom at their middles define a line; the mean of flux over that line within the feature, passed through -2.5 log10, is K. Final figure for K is -0.07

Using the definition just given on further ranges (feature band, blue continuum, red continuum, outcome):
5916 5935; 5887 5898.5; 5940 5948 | -0.06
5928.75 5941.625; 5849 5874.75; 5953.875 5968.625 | -0.03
